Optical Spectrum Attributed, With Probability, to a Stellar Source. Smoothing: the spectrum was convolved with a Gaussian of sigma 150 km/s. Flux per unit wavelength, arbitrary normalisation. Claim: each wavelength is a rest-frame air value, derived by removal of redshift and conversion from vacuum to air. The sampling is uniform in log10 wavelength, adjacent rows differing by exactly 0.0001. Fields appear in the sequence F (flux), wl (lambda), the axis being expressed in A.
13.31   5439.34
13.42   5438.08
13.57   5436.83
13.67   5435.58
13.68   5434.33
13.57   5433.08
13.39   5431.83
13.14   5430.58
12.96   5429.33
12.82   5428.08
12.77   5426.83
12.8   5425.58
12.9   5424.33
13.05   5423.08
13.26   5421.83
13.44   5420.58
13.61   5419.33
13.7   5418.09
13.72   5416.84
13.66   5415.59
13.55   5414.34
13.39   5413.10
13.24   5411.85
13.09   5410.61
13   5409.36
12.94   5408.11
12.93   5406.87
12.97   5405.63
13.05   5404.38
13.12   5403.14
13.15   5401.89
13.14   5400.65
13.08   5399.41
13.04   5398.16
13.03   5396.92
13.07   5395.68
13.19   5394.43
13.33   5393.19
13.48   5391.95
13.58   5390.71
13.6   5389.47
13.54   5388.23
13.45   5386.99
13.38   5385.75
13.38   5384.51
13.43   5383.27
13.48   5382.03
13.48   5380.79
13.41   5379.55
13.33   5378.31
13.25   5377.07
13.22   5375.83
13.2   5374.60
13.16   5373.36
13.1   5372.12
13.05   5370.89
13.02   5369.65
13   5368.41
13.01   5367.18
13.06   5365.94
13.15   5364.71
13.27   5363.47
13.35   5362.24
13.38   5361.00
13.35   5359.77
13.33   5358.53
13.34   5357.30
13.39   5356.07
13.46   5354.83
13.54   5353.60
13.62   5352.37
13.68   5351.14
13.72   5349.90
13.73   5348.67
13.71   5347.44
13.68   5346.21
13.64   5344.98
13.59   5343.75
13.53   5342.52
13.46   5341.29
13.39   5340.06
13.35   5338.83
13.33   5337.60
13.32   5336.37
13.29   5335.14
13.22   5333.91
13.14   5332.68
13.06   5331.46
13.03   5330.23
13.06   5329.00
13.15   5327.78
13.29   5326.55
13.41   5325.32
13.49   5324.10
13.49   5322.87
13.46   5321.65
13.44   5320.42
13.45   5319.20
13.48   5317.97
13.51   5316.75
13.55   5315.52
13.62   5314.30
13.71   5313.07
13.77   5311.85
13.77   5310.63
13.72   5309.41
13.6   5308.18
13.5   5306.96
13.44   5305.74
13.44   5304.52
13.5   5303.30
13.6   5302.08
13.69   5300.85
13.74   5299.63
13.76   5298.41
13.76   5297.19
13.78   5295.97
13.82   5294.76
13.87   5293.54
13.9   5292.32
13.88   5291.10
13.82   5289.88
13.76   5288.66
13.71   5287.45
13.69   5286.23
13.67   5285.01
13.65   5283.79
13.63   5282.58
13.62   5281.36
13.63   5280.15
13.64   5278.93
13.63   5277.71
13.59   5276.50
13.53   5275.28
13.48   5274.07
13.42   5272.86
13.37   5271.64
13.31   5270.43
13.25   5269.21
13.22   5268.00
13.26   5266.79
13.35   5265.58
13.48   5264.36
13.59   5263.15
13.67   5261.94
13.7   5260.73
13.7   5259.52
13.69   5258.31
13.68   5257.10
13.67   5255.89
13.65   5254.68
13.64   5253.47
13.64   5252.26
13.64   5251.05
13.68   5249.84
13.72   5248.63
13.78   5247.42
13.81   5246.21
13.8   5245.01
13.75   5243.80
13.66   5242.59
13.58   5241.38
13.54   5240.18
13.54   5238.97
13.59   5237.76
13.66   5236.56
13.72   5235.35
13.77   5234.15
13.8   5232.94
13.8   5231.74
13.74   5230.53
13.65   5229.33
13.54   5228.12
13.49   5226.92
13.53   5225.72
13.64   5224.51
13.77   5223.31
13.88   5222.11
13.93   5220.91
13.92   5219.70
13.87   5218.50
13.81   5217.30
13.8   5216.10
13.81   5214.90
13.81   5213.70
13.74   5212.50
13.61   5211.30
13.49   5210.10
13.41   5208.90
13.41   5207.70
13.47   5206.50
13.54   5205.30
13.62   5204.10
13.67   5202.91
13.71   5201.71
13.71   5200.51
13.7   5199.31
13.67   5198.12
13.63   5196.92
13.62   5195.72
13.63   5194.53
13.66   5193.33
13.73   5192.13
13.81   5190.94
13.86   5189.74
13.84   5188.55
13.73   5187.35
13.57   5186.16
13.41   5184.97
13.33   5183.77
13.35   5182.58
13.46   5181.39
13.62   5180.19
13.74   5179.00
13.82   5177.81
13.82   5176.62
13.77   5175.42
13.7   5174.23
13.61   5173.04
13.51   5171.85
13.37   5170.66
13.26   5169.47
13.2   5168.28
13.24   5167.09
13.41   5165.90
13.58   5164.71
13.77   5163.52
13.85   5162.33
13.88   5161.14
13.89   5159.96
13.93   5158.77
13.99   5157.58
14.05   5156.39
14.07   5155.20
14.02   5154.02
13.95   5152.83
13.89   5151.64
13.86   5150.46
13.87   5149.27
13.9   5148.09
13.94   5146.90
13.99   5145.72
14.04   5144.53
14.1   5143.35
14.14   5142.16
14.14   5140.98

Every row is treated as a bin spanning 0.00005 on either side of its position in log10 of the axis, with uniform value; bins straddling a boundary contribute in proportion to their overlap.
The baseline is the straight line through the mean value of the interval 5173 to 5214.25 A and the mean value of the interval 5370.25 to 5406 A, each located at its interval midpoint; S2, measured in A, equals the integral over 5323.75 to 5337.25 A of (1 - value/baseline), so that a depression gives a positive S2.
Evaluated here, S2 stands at 0.2 A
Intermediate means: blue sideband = 13.6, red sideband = 13.3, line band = 13.2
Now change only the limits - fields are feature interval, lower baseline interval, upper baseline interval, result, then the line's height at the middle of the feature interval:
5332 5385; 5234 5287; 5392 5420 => 0.0 A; 13.4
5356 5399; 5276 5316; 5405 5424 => 0.4 A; 13.4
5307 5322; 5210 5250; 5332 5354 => 0.0 A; 13.6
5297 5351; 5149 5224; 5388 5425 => -0.3 A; 13.4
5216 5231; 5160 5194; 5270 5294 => -0.1 A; 13.6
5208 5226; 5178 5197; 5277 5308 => -0.1 A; 13.6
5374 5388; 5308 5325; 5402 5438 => 0.0 A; 13.4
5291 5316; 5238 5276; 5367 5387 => -0.4 A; 13.4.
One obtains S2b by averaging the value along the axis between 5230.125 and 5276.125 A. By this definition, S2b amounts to 13.6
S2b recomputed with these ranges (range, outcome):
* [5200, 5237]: 13.7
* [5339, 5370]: 13.4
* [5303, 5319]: 13.6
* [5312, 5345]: 13.4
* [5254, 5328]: 13.6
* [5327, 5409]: 13.3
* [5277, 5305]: 13.7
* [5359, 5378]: 13.2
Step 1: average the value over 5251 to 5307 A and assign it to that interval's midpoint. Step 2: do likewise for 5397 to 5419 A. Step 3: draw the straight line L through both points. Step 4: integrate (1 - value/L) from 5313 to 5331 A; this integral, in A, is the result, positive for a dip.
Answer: 0.1 A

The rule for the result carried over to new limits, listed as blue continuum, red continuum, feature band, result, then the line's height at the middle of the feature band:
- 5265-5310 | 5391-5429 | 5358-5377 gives 0.2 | 13.3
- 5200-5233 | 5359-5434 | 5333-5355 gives -0.2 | 13.4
